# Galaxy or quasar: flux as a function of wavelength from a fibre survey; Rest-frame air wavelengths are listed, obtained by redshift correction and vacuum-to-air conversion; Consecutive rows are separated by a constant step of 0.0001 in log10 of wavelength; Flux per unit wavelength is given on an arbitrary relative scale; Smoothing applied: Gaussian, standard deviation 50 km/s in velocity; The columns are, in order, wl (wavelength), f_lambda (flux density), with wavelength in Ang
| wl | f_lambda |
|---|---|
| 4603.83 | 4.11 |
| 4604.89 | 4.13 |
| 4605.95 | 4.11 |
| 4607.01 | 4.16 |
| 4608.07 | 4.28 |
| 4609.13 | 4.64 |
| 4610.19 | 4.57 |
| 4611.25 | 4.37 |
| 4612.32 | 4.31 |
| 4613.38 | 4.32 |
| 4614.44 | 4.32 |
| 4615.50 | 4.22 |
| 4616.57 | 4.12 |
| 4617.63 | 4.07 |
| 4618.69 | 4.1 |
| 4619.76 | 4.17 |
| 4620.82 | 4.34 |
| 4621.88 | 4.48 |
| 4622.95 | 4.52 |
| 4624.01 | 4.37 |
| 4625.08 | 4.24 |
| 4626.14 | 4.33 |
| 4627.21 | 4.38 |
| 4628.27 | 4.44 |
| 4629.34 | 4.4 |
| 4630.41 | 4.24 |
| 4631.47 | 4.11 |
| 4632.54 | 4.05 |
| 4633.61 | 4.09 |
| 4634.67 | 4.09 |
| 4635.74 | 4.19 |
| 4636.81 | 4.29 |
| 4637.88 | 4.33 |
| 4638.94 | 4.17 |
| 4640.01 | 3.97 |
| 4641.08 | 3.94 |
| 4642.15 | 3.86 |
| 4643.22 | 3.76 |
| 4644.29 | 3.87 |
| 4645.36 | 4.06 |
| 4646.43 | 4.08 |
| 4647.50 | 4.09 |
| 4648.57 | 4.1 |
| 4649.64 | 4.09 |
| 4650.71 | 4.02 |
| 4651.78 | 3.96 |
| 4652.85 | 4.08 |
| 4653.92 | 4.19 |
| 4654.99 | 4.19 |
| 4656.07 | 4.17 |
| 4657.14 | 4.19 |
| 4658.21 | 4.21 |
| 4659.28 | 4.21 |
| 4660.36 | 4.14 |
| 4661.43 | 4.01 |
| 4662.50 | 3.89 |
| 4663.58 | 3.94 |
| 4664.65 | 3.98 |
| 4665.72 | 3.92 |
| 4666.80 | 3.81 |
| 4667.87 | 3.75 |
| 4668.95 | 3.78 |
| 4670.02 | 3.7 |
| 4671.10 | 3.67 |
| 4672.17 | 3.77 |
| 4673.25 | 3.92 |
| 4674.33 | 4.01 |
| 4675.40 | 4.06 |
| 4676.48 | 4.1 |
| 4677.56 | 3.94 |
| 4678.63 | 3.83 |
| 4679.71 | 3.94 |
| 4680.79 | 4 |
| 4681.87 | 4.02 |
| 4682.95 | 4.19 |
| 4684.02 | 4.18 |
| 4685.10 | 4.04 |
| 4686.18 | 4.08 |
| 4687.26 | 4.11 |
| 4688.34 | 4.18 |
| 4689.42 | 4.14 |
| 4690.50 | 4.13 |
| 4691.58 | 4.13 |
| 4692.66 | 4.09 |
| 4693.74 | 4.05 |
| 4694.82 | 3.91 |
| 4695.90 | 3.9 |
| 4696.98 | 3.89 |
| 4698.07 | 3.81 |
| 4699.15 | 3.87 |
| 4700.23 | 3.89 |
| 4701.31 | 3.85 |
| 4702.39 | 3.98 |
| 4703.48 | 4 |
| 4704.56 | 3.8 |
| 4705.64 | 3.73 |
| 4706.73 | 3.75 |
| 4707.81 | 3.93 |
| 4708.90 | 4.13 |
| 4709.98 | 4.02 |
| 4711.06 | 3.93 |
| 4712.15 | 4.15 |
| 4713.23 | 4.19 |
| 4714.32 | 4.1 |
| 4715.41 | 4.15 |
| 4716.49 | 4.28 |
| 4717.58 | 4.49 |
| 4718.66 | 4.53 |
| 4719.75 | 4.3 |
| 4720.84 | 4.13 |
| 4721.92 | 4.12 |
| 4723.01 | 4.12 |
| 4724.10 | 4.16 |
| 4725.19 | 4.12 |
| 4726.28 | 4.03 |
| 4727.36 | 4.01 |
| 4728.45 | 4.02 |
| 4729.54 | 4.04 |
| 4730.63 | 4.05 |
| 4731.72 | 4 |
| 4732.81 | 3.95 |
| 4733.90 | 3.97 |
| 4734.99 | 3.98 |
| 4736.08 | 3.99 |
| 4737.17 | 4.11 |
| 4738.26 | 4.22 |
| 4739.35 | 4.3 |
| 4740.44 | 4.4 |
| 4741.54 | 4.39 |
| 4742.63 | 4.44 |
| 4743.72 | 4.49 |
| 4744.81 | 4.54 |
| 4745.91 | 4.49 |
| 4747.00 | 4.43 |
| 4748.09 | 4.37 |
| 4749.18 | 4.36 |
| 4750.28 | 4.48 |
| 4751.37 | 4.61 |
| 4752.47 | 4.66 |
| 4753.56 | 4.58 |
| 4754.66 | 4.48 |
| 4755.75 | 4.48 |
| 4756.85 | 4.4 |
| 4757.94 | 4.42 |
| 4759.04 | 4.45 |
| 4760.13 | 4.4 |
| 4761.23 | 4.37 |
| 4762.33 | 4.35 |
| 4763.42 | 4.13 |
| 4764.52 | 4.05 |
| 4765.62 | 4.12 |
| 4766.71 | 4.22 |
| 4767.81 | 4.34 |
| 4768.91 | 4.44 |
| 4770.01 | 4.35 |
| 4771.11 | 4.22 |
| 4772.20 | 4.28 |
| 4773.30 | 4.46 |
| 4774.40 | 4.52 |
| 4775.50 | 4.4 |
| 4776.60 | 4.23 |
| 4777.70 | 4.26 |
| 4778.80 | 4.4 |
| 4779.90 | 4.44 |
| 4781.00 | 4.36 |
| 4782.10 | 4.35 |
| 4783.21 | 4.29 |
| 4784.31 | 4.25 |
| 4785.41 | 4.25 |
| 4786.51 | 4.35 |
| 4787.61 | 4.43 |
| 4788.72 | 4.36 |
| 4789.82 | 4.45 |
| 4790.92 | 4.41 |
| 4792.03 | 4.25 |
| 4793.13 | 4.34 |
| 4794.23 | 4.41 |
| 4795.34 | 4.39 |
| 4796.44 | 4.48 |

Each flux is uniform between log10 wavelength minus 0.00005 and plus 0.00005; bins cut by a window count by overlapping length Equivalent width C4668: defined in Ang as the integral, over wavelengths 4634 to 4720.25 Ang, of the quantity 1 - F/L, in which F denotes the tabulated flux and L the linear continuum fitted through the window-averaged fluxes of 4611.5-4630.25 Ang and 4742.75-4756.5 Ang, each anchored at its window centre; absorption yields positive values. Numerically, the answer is 7.0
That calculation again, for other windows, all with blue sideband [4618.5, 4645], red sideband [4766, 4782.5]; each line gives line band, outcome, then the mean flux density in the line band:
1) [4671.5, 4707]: 2.3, 3.98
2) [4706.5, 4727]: 0.7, 4.14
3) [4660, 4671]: 0.9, 3.88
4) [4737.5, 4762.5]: -0.7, 4.44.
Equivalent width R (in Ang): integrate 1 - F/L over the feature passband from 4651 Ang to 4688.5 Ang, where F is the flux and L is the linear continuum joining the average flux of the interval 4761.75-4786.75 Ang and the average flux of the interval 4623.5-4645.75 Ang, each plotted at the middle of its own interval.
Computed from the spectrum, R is 1.7 Ang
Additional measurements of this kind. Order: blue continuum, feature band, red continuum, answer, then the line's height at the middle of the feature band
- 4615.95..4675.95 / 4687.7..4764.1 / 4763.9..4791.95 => 1.02 Ang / 4.23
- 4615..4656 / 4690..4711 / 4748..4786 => 1.58 Ang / 4.26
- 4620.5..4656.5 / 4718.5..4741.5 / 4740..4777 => 1.15 Ang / 4.34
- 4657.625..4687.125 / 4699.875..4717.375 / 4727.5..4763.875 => 0.57 Ang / 4.14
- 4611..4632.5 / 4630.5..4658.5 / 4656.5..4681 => 0.25 Ang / 4.12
